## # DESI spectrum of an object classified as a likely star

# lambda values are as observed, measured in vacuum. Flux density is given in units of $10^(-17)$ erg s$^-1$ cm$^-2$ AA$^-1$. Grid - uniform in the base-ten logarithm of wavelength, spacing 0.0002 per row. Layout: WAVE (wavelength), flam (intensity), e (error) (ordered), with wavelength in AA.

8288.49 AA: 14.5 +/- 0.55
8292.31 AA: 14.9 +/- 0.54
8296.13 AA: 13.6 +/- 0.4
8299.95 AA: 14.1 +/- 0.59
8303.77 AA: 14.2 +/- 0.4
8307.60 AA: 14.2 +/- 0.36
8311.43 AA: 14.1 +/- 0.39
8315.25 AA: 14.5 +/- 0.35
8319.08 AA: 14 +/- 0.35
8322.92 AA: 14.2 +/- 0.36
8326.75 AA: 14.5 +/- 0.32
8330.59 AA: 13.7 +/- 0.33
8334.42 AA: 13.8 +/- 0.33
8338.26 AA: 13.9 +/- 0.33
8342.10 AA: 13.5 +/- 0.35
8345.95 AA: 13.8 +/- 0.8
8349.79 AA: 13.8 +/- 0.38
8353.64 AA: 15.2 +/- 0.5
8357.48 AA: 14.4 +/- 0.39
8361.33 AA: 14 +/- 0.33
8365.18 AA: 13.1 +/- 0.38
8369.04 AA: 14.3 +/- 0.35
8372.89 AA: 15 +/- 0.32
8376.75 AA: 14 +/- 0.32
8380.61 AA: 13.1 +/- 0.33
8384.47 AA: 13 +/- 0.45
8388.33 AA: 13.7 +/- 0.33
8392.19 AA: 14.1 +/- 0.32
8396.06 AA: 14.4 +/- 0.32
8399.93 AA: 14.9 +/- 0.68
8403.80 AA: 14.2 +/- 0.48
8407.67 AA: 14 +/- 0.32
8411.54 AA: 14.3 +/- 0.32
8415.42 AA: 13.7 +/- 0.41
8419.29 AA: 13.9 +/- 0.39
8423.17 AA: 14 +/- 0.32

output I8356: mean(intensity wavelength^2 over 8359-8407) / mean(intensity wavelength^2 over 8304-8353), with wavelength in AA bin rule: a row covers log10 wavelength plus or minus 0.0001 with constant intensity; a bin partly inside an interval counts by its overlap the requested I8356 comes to 1.01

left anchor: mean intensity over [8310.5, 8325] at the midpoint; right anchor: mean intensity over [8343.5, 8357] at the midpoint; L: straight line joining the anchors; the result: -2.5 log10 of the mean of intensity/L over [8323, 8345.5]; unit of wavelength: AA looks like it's 0.026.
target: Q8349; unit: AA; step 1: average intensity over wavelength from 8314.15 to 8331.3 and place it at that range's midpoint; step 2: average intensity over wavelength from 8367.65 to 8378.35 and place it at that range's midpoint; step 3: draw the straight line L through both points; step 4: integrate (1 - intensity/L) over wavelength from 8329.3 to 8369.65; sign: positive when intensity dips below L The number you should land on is 1.1 AA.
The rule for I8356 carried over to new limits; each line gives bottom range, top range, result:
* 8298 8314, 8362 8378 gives 1.01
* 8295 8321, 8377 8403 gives 1.00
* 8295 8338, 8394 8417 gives 1.03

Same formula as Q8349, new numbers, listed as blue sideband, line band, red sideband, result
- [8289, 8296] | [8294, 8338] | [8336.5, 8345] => 0.1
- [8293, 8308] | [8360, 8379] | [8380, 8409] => -0.1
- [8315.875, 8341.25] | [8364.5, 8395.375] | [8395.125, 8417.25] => 0.7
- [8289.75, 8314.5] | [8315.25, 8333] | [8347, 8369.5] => 0.0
